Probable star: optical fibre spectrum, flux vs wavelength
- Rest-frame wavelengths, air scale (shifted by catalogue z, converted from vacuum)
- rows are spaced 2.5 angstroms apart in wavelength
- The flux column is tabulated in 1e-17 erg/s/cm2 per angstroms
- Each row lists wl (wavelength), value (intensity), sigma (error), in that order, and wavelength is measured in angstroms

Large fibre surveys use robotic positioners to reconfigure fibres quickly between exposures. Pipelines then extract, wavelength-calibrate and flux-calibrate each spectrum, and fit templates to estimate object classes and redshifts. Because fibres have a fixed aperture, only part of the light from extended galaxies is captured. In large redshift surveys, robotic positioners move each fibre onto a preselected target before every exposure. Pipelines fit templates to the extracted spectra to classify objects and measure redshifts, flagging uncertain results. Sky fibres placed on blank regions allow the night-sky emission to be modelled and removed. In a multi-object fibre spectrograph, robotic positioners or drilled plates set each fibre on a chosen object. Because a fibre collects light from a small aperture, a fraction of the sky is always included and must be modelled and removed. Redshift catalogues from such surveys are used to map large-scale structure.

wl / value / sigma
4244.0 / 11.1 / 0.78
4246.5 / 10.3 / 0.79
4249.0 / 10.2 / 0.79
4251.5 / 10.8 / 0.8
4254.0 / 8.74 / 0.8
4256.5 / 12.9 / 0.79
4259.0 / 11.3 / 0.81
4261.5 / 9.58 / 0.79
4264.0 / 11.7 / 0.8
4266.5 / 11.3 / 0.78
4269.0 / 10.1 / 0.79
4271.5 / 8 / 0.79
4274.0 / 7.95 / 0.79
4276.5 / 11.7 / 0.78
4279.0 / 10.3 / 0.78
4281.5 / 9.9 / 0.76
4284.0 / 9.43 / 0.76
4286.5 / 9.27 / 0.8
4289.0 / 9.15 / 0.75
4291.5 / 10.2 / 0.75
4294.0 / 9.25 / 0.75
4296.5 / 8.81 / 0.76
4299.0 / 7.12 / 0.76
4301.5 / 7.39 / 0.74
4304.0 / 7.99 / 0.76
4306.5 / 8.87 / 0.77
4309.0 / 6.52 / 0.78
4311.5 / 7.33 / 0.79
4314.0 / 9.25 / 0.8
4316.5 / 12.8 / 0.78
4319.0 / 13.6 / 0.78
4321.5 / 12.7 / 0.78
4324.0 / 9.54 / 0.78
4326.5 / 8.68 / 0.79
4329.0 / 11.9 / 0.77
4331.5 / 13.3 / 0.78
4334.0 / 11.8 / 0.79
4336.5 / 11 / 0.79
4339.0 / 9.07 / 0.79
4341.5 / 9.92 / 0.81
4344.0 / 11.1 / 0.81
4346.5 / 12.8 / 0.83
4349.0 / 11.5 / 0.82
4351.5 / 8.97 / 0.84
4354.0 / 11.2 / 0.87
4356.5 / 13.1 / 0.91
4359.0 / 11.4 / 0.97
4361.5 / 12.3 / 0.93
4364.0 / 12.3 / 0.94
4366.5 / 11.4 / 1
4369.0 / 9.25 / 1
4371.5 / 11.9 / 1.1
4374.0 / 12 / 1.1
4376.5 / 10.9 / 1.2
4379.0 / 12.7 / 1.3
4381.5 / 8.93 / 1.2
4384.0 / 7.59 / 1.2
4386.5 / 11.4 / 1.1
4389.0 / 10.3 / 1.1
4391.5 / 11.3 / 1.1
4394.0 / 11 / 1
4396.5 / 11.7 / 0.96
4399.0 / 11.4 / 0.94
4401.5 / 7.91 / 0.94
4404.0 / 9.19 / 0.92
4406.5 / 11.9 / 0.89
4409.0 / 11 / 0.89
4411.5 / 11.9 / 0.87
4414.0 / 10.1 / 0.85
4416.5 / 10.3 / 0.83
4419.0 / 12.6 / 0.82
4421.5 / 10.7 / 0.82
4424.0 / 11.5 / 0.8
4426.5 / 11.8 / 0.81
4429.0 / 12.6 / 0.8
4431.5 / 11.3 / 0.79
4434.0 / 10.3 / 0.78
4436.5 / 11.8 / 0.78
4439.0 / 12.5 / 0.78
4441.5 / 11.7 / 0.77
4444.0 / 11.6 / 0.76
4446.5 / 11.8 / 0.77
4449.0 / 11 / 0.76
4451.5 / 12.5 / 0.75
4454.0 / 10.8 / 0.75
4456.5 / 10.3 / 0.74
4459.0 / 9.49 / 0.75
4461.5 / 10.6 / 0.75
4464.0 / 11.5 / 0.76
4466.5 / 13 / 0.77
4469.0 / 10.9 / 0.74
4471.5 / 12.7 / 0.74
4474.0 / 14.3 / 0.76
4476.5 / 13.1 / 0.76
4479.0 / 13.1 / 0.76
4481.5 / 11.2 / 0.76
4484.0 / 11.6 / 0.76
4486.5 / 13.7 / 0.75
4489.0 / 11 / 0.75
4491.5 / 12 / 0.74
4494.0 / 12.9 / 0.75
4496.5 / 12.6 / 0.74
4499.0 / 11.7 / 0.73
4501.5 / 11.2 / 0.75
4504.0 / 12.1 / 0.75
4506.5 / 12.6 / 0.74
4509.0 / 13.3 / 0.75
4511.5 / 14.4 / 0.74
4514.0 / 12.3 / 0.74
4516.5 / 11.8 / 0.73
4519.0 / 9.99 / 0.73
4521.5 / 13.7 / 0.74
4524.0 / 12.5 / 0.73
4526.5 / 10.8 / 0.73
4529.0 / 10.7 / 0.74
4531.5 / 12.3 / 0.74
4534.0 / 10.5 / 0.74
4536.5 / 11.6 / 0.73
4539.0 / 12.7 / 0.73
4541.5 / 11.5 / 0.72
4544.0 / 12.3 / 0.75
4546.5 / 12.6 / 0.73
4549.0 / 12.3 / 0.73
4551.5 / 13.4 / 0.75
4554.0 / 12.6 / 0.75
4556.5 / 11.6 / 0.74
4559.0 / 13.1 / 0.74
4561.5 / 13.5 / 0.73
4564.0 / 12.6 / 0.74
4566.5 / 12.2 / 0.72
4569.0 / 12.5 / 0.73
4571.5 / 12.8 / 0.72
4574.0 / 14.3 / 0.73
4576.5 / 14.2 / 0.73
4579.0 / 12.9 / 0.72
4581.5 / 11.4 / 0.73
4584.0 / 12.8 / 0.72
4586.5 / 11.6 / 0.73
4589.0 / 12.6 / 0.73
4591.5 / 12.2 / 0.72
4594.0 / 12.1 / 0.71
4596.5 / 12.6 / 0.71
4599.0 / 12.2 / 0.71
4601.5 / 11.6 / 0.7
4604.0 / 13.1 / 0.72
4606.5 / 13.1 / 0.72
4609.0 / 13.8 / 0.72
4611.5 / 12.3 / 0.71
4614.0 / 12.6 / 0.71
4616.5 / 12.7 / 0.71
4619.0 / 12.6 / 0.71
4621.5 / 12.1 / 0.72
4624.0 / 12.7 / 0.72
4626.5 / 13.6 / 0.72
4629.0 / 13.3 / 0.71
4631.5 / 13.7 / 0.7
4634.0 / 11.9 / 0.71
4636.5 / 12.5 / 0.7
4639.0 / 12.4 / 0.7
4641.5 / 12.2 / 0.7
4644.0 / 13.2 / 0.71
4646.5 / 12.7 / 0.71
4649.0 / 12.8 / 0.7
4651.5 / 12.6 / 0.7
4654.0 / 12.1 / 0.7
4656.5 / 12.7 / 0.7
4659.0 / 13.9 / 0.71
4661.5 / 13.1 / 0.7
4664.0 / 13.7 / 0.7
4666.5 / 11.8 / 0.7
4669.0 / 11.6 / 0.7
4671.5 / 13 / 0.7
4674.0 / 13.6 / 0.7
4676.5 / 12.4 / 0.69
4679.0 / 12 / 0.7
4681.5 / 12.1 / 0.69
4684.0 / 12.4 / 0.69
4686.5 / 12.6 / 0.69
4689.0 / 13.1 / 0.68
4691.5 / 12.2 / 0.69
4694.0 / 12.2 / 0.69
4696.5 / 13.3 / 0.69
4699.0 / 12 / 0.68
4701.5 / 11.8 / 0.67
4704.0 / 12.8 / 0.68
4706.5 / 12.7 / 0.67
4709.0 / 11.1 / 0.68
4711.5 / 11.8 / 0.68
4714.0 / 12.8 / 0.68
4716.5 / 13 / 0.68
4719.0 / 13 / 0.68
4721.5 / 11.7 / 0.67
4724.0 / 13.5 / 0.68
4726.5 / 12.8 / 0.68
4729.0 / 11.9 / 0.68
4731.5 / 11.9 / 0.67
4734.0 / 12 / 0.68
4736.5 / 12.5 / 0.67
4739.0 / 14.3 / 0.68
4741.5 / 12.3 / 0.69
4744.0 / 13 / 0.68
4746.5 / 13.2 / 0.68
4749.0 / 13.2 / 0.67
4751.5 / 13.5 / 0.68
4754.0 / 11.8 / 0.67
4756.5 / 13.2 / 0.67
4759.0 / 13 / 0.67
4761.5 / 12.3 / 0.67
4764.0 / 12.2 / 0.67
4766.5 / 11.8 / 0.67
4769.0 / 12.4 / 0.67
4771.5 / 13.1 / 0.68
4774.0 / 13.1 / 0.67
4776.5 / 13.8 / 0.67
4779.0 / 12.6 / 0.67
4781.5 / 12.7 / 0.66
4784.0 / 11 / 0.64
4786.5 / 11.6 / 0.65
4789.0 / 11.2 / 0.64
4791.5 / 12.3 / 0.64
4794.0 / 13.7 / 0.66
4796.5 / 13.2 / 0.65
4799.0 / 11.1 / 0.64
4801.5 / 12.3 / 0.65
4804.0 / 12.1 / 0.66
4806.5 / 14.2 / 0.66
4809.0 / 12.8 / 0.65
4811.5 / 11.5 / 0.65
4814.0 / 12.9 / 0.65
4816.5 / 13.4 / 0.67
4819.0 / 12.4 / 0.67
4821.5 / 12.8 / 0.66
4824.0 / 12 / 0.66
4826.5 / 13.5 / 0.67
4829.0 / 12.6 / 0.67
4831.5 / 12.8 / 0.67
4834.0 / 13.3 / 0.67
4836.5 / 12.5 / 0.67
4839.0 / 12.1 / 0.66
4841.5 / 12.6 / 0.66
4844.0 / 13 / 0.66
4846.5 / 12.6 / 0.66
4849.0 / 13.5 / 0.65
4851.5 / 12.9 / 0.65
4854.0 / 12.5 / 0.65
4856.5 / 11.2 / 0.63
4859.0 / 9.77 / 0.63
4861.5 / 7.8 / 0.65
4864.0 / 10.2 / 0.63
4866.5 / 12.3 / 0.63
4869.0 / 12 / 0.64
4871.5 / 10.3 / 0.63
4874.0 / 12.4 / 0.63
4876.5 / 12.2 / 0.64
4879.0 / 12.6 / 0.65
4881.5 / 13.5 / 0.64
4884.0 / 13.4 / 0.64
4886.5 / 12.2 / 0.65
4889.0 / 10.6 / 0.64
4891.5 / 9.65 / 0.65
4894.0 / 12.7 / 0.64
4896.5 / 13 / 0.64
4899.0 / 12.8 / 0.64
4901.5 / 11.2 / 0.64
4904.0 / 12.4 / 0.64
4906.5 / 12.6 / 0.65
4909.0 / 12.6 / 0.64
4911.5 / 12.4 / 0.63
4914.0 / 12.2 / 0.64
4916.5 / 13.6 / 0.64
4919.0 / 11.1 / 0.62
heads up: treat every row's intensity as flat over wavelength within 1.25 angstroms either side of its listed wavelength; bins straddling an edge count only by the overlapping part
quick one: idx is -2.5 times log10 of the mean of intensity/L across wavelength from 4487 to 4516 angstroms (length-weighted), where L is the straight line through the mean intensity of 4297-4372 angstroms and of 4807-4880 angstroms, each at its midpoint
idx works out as -0.12 mag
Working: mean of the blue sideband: 10.5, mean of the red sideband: 12.2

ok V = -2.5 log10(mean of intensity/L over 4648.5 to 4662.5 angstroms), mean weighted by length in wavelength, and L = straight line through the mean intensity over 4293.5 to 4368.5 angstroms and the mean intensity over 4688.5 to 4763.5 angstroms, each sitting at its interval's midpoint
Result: -0.06 mag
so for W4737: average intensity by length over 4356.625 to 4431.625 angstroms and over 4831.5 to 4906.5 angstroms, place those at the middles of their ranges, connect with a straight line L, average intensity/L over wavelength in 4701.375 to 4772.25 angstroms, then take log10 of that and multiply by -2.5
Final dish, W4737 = -0.08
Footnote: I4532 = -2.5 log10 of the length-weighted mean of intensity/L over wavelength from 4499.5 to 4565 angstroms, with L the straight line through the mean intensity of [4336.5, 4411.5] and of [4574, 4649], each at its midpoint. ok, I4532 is -0.01 mag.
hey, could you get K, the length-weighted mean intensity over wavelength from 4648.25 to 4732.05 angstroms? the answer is 12.5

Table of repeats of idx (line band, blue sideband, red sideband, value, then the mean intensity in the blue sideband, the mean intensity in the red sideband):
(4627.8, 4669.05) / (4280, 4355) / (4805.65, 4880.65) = -0.12 mag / 10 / 12.2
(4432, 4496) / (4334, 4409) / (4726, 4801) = -0.05 mag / 10.9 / 12.6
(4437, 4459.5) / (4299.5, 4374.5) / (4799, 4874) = -0.04 mag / 10.6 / 12.2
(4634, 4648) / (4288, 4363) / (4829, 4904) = -0.11 mag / 10.3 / 12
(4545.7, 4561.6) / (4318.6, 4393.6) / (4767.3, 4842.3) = -0.08 mag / 11.1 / 12.6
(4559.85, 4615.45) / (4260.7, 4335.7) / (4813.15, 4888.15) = -0.15 mag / 9.86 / 12.2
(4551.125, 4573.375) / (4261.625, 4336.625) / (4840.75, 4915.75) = -0.17 mag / 9.87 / 12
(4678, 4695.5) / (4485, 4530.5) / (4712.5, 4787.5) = 0.01 mag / 12.2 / 12.6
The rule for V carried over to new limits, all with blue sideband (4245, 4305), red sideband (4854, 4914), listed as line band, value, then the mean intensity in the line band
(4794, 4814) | -0.10 mag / 12.6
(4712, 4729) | -0.13 mag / 12.7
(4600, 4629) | -0.18 mag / 12.8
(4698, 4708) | -0.11 mag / 12.3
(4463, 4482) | -0.20 mag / 12.5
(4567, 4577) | -0.23 mag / 13.3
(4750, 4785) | -0.11 mag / 12.6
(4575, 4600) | -0.16 mag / 12.5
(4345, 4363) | -0.16 mag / 11.6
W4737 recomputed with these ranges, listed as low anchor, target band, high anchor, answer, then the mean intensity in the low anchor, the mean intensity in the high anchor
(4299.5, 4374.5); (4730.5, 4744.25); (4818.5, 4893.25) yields -0.08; 10.6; 12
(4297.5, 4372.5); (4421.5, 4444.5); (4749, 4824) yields -0.06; 10.5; 12.6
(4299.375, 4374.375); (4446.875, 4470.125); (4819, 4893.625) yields -0.02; 10.6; 12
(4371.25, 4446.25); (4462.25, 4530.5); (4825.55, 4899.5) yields -0.09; 11.1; 12.1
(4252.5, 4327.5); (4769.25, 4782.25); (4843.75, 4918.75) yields -0.13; 9.72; 12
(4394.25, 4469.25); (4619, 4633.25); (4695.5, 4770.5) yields -0.08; 11.2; 12.6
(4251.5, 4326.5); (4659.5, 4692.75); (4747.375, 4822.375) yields -0.06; 9.75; 12.6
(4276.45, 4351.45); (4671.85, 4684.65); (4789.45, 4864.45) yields -0.08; 10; 12.3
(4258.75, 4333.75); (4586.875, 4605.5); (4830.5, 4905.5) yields -0.13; 9.84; 12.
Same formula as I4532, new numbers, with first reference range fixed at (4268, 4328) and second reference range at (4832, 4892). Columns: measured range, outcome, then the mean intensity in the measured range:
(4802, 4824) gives -0.09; 12.7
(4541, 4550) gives -0.16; 12.2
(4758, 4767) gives -0.08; 12.4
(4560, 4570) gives -0.20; 12.7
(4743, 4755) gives -0.14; 13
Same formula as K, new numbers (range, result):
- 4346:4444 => 11.1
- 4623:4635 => 13.1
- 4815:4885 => 12.2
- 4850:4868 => 11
